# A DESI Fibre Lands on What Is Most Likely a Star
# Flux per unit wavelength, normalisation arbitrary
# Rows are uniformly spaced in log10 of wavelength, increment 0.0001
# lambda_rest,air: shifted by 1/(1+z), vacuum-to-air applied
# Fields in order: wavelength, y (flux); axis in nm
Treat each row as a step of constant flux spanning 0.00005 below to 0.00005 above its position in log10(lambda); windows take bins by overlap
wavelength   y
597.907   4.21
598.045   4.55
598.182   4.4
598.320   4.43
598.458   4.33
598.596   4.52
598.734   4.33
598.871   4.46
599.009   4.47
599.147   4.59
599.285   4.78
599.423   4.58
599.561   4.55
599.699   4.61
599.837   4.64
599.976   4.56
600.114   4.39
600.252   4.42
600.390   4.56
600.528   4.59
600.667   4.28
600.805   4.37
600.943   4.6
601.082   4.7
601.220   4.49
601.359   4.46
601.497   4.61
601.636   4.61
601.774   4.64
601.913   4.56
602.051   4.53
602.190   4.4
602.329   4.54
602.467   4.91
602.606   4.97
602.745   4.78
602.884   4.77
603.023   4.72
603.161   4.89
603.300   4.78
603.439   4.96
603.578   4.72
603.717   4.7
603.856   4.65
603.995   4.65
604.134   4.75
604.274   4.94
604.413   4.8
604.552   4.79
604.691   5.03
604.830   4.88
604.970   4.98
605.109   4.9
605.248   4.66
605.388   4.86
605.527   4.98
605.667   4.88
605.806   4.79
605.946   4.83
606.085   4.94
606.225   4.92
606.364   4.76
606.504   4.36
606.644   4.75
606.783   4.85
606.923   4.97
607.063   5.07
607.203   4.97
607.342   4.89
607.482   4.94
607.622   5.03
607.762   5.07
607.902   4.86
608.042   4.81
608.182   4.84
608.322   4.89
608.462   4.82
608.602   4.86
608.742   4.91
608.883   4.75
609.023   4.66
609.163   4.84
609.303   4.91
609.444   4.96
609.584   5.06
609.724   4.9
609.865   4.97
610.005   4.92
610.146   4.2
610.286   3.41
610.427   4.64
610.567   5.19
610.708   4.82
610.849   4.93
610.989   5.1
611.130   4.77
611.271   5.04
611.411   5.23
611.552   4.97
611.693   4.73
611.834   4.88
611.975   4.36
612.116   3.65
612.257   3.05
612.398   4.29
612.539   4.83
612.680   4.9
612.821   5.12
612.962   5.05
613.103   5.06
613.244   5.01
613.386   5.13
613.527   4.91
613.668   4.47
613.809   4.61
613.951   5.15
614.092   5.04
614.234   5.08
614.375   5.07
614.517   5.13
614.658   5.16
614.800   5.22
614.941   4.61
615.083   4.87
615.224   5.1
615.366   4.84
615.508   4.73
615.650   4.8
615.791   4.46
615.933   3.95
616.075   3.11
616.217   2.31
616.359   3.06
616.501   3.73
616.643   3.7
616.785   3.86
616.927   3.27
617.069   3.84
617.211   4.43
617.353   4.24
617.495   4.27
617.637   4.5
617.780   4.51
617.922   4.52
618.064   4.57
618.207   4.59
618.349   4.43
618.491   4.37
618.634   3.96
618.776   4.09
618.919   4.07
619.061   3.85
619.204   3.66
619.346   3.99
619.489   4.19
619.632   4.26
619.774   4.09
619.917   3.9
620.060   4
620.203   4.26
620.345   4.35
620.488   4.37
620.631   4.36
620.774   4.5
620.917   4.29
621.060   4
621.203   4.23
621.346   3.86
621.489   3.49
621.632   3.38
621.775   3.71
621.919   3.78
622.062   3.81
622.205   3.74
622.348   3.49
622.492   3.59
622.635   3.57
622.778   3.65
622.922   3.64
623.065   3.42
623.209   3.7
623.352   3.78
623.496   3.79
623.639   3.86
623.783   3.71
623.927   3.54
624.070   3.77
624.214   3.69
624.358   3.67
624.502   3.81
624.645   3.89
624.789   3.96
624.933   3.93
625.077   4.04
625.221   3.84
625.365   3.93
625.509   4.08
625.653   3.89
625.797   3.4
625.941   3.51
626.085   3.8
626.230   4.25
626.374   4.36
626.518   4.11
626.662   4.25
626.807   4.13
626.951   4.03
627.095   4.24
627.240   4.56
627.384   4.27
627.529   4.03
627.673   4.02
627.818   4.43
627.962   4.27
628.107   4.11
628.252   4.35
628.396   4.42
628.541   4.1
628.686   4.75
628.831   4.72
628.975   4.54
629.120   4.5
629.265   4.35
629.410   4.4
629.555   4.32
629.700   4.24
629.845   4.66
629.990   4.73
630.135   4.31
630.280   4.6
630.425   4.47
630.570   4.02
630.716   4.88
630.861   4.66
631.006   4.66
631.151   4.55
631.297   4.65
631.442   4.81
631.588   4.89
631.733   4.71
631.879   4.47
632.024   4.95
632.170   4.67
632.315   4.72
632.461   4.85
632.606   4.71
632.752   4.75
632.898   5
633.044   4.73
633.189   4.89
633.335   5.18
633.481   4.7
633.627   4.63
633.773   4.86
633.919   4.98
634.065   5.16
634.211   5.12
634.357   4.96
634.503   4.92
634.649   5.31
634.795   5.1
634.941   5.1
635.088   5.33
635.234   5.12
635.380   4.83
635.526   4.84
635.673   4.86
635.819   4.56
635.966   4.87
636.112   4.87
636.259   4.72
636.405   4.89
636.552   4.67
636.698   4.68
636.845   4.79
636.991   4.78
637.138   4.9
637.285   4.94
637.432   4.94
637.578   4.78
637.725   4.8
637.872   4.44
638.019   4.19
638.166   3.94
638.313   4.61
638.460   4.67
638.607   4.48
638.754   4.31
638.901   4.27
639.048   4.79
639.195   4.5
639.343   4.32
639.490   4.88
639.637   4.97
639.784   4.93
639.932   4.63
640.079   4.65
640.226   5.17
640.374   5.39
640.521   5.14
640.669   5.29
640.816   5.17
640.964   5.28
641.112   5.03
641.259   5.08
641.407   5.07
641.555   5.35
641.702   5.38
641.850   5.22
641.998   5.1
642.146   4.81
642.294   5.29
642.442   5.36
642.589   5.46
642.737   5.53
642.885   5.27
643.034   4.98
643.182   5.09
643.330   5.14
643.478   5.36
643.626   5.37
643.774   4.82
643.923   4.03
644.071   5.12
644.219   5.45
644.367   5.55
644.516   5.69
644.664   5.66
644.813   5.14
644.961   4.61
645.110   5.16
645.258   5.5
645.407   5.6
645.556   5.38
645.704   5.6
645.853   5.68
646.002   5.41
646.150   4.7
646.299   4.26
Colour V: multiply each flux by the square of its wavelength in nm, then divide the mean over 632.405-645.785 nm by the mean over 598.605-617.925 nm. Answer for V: 1.18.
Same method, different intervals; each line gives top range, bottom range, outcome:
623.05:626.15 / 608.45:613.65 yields 0.83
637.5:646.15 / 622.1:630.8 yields 1.30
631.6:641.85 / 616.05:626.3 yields 1.31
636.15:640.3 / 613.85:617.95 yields 1.15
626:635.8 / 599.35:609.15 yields 1.06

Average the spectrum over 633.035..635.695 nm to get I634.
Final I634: 4.99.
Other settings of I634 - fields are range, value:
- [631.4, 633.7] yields 4.79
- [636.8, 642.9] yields 4.9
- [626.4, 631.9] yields 4.43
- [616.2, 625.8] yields 3.92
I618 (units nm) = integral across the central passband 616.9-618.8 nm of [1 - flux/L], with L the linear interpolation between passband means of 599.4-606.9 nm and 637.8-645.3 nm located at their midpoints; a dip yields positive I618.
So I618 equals 0.21 nm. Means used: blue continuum 4.7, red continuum 4.99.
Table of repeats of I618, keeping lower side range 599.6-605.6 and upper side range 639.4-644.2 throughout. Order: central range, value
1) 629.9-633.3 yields 0.211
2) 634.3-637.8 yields 0.102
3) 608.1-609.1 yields -0.014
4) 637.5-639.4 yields 0.225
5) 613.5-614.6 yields -0.029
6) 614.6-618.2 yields 0.451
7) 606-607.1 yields -0.021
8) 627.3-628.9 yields 0.208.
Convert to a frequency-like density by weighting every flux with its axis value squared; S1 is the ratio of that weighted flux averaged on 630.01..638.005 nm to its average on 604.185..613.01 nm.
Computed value 1.1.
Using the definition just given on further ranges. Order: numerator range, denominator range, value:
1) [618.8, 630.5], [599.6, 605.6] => 0.93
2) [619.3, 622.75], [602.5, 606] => 0.87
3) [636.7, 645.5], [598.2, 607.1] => 1.21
